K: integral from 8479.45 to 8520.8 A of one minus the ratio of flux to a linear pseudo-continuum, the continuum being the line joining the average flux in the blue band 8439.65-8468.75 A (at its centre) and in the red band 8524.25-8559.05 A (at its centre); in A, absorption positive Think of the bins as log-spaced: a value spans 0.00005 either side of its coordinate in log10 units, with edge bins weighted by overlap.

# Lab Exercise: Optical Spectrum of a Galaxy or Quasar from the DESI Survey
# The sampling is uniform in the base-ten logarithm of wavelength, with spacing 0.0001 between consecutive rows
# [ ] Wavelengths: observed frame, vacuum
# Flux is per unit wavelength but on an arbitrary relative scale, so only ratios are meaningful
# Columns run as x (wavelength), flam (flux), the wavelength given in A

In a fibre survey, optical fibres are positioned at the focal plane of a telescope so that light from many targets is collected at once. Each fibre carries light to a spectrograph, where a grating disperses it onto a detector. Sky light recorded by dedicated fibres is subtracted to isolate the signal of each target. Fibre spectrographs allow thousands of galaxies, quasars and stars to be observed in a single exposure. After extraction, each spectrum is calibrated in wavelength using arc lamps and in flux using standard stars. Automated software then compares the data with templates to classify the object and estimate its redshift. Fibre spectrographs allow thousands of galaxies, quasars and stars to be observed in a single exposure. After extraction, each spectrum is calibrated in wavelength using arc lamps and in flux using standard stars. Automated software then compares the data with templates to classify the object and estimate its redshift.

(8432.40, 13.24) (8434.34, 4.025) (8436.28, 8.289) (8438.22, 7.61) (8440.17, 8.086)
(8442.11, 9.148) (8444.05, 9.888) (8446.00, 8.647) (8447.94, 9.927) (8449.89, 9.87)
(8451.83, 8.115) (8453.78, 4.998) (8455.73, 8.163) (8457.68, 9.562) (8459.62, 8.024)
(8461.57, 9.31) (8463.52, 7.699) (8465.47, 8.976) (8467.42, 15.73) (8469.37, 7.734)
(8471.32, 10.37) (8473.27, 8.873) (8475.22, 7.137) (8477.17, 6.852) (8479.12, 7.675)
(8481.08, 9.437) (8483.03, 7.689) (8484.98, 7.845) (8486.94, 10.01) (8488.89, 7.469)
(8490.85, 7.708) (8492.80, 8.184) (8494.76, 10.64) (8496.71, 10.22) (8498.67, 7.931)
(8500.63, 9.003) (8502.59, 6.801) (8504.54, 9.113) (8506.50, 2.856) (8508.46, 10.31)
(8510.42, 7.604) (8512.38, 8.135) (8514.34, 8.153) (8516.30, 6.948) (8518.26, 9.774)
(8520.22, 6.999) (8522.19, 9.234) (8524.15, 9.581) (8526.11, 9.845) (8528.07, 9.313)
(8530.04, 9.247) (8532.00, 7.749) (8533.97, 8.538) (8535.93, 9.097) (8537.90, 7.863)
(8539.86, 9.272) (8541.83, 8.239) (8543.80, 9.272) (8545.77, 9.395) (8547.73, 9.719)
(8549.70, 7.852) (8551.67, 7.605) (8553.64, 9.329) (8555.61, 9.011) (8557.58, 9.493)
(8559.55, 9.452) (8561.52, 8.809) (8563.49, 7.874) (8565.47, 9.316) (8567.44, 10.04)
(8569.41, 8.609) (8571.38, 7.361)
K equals 3.5 A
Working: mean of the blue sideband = 9.08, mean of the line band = 8.23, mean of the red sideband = 8.9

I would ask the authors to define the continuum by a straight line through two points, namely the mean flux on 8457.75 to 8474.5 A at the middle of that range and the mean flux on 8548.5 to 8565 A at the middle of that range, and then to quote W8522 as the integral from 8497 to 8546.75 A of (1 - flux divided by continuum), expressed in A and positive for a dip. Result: 3.2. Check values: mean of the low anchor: 9.55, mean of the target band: 8.44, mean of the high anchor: 8.71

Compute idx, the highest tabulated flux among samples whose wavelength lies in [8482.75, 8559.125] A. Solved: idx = 10.64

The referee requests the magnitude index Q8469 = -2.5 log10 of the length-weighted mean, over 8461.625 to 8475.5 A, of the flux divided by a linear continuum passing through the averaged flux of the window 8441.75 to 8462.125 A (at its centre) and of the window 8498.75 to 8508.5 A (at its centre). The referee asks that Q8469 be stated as -0.16 mag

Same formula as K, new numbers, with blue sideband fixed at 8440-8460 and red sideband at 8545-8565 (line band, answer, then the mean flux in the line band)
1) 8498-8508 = 1.7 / 7.28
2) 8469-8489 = 0.8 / 8.33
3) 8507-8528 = 0.5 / 8.56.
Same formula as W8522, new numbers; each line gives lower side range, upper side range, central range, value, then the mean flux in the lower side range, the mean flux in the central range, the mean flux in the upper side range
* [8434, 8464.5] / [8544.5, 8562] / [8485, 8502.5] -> -0.3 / 8.3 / 8.73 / 8.97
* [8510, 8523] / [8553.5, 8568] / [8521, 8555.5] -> -1.1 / 8.13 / 8.88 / 9.13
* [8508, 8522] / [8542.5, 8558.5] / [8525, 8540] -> -0.5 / 8.25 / 8.85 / 8.94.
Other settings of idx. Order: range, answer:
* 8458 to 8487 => 15.73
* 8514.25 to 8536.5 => 9.845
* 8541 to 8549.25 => 9.719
